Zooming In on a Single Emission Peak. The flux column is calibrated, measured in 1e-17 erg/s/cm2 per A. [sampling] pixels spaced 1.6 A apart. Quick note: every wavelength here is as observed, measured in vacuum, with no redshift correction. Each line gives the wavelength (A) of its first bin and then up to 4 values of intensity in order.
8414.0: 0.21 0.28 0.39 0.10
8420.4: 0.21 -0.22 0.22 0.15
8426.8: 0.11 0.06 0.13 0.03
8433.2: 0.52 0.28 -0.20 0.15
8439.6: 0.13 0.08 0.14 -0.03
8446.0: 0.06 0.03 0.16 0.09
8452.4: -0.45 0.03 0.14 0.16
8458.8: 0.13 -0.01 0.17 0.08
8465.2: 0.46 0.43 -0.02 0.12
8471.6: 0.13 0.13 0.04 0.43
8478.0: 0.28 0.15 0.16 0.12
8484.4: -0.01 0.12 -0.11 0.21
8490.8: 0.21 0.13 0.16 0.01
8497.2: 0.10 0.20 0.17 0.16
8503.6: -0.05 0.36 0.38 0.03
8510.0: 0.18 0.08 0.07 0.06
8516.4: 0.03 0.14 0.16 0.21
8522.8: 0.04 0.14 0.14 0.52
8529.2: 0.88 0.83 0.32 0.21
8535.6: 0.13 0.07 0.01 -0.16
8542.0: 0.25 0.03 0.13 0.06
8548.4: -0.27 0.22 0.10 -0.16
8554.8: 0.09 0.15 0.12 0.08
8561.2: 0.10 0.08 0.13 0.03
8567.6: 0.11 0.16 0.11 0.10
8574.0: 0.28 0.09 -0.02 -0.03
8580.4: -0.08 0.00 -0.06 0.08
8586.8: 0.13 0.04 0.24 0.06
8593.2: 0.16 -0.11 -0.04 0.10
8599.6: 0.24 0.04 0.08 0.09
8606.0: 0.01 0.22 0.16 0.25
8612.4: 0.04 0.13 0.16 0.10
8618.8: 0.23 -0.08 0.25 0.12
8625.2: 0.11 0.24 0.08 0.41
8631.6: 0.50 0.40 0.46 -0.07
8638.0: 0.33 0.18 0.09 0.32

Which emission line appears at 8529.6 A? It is H-beta 4861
